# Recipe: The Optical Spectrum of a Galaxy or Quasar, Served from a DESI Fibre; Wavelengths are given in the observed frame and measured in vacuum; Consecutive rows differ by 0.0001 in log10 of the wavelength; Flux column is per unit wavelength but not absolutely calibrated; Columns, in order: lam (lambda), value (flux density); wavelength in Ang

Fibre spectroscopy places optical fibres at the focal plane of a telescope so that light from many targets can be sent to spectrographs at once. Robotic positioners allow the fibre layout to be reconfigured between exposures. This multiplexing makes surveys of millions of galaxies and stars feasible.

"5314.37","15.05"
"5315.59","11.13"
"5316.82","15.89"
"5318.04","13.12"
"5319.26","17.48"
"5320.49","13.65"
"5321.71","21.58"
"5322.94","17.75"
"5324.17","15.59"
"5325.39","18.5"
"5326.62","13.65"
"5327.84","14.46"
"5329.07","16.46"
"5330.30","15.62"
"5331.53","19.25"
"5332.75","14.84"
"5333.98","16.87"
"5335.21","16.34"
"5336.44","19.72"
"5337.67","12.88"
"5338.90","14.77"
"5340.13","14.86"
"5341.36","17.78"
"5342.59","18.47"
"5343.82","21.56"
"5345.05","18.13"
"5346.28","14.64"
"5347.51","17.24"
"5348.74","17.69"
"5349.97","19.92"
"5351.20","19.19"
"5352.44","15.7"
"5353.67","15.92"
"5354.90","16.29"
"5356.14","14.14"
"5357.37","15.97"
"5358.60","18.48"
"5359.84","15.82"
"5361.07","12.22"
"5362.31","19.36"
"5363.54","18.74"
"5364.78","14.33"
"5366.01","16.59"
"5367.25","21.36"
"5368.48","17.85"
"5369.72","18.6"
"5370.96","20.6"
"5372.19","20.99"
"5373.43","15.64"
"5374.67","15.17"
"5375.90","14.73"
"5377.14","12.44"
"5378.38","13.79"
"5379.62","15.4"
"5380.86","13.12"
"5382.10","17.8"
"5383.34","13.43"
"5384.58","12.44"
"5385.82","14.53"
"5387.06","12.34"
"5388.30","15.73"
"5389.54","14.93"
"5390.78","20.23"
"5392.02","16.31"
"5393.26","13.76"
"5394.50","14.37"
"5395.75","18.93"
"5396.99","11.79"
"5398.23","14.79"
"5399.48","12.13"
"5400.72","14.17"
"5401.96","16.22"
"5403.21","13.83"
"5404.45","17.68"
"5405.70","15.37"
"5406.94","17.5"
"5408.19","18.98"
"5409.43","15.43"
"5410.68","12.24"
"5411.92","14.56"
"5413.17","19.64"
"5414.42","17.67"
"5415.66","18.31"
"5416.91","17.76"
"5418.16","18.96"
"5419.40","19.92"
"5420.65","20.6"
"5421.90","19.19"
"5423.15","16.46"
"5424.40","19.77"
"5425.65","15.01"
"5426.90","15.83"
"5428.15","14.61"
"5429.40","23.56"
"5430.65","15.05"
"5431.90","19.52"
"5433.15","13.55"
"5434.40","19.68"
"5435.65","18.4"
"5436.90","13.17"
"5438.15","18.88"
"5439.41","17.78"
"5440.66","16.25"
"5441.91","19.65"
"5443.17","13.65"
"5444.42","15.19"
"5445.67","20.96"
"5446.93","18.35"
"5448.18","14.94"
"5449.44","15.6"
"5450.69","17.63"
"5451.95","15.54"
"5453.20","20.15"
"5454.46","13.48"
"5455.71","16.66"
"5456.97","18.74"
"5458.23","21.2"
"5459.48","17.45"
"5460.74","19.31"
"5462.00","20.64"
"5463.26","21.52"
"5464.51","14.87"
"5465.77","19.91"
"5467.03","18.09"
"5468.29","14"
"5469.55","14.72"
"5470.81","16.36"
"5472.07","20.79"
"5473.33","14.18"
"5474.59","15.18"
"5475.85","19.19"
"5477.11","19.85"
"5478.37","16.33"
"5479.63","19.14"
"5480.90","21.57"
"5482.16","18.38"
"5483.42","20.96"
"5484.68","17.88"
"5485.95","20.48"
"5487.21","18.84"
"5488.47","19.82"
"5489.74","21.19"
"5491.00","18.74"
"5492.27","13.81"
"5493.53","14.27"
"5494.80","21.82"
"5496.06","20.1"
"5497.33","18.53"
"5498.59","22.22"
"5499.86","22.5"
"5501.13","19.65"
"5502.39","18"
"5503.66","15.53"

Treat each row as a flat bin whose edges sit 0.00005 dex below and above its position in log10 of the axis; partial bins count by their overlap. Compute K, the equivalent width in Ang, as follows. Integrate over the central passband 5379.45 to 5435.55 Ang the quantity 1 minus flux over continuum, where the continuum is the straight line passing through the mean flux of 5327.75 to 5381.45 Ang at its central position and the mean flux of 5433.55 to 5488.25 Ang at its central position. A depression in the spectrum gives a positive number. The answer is 3.05 Ang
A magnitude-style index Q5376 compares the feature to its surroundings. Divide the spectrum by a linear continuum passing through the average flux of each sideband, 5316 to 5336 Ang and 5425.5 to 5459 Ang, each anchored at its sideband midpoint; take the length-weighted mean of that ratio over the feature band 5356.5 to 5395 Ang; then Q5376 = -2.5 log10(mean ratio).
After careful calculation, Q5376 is 0.04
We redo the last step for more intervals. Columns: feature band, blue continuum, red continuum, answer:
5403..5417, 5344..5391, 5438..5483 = 0.02 mag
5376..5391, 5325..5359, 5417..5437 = 0.19 mag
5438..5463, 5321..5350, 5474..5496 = 0.04 mag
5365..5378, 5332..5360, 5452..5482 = -0.01 mag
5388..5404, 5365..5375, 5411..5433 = 0.19 mag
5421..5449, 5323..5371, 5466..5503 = 0.04 mag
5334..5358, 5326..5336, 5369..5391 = -0.07 mag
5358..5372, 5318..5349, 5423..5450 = -0.06 mag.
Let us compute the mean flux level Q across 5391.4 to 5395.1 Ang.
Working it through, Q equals 14.8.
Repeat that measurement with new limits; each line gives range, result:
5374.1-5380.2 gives 14.3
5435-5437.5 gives 15.9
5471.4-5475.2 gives 16.7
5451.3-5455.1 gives 16.4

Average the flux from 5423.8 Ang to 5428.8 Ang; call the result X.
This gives 16.3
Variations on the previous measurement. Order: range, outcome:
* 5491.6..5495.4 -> 16.6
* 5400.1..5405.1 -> 15.5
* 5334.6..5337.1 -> 17.9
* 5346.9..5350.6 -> 18.3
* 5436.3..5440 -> 16.6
